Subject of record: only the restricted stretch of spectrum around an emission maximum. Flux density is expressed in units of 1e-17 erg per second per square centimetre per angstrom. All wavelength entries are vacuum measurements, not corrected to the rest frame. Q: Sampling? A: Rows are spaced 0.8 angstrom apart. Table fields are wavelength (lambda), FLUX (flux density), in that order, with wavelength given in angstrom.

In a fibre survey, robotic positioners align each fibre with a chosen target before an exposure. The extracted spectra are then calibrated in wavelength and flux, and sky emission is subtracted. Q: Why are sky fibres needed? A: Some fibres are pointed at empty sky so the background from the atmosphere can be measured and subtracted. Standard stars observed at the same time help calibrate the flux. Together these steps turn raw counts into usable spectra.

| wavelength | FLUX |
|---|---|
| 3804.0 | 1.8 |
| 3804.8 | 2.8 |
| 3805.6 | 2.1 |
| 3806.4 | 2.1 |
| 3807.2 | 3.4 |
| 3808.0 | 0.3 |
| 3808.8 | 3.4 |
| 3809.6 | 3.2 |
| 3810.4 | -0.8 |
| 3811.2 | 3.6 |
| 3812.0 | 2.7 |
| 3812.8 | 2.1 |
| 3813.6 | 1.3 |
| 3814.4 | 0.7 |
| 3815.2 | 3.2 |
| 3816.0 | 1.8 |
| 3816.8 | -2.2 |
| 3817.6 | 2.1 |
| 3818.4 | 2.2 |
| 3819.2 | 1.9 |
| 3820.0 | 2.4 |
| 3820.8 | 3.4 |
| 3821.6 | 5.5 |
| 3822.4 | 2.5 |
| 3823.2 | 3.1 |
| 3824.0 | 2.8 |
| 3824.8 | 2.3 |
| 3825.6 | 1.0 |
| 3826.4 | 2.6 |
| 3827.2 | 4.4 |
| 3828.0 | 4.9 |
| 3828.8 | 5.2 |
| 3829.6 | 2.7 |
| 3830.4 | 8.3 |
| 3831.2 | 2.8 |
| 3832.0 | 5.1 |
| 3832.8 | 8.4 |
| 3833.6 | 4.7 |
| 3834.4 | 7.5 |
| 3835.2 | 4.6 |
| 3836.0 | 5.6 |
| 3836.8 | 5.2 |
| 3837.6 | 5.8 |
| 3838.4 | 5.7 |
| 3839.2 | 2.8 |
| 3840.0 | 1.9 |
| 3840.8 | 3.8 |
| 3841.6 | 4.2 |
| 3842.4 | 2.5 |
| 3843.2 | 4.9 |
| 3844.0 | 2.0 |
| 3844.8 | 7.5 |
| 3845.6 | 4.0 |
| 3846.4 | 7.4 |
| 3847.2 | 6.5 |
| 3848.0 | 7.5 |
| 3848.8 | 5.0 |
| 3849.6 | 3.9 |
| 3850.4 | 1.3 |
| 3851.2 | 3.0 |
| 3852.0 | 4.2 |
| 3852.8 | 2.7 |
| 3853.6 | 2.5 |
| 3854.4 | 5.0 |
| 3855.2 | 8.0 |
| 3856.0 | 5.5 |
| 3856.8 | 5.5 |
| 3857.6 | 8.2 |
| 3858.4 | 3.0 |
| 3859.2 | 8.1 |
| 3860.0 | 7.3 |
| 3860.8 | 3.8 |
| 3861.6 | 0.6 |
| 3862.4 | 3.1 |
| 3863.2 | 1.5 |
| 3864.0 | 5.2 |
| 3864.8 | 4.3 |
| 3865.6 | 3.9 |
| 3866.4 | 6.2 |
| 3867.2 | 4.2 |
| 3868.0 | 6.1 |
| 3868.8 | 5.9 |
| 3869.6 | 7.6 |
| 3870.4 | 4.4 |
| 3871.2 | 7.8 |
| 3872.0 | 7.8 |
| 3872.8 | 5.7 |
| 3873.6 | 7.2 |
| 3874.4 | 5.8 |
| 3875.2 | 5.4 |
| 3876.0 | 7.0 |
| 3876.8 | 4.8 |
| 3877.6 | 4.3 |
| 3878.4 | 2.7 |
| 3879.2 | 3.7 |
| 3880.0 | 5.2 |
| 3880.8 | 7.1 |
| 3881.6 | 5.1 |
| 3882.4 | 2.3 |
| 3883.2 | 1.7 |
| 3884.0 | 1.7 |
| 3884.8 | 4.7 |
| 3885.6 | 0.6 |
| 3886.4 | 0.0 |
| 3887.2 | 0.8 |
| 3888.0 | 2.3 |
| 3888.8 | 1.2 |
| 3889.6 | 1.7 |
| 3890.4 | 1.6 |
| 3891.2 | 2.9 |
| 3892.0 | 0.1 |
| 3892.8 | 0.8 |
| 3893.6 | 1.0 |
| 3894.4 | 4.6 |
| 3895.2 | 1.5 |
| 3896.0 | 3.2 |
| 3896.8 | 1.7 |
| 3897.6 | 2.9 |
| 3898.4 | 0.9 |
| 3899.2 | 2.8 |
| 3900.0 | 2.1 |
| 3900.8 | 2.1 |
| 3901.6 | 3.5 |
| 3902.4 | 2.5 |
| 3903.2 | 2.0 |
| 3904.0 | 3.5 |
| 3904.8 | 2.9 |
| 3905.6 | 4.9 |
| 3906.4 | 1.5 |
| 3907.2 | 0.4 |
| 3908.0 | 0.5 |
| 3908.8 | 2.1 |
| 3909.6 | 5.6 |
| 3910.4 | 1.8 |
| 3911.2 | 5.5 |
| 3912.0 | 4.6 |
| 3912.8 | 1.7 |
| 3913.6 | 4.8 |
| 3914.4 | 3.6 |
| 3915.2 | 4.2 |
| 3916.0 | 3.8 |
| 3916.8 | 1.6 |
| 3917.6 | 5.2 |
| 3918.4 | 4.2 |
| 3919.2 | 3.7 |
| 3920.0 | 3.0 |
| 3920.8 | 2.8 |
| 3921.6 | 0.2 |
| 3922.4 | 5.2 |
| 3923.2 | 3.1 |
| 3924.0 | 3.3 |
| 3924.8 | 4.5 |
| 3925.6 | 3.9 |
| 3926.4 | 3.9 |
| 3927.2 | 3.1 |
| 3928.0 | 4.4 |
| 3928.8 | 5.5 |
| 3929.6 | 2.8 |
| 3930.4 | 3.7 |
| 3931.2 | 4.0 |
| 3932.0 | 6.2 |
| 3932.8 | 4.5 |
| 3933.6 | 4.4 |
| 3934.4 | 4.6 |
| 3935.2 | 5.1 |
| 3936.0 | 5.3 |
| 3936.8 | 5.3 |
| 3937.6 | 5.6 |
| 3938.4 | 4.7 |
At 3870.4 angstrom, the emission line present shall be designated Lyman alpha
